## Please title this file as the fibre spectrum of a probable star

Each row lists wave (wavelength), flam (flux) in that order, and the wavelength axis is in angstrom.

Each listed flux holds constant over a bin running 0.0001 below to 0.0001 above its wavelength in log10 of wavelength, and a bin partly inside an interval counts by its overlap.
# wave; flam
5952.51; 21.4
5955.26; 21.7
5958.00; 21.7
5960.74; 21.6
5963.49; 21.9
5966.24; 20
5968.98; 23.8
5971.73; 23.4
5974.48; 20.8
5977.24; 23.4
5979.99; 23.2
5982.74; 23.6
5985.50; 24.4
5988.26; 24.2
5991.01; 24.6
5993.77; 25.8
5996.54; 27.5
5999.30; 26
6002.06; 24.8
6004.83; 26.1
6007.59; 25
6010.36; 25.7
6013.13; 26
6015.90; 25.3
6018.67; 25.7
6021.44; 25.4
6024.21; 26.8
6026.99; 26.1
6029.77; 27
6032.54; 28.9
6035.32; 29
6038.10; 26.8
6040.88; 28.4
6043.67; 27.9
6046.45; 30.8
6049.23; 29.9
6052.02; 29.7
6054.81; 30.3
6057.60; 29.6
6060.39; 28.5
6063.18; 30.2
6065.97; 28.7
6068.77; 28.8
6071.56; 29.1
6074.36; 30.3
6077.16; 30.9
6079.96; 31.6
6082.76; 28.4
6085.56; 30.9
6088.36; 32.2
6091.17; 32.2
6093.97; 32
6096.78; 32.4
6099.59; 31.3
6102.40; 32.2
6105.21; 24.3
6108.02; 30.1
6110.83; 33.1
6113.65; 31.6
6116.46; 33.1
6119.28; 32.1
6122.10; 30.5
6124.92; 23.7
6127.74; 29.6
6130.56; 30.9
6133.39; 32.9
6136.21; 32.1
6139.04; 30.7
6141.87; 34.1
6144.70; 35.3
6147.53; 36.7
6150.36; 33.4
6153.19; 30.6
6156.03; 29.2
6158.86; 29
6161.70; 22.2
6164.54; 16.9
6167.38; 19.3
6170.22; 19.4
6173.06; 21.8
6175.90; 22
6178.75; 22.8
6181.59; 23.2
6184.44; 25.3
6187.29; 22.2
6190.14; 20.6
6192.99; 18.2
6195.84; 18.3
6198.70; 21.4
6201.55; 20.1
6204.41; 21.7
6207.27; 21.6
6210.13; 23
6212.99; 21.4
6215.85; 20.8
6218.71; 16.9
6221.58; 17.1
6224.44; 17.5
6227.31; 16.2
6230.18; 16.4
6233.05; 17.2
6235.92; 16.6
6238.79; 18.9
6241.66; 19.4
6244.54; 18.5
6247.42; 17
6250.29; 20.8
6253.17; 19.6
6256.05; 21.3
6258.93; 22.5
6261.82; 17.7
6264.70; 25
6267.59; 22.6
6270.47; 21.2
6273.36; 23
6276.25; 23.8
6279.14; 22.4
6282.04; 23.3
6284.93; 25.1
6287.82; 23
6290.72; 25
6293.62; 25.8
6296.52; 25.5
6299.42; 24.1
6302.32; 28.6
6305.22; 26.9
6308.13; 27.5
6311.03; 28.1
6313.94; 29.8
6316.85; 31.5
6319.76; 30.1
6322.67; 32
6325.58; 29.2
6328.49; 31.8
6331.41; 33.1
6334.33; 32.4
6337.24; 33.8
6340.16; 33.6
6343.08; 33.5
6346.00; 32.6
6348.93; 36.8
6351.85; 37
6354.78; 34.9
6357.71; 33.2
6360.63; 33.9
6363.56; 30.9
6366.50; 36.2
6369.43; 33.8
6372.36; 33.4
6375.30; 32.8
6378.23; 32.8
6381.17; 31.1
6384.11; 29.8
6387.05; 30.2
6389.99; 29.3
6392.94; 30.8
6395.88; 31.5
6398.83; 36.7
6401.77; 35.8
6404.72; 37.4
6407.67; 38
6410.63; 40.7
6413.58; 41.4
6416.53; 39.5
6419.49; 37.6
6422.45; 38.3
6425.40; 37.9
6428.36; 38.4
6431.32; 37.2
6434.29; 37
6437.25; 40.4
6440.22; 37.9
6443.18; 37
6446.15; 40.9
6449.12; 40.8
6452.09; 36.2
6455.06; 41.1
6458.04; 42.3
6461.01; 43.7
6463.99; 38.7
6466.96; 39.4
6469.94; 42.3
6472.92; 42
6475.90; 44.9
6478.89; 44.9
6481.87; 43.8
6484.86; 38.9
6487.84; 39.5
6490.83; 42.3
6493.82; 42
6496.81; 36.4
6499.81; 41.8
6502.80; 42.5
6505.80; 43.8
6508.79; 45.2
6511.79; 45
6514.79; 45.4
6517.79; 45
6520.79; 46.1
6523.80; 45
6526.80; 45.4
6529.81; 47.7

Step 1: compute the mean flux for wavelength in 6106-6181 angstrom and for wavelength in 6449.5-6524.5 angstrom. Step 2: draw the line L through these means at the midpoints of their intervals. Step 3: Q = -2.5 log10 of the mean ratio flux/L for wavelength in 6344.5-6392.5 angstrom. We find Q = 0.14 mag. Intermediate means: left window 28.5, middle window 33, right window 42.3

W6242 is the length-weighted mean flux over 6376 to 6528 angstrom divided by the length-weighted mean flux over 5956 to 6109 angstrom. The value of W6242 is 1.45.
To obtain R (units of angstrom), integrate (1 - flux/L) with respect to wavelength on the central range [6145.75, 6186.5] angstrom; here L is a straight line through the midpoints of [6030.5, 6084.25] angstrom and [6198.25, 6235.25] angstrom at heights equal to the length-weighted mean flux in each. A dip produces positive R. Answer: -4.80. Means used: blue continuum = 29.3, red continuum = 19.2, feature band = 25.2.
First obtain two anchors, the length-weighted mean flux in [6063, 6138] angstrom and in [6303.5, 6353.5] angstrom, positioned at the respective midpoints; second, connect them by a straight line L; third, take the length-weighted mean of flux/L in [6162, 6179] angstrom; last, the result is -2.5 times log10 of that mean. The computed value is 0.46 mag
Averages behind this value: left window 30.6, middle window 20.3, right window 31.7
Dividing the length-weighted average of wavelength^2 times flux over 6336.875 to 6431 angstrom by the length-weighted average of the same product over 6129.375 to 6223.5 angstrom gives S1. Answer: 1.5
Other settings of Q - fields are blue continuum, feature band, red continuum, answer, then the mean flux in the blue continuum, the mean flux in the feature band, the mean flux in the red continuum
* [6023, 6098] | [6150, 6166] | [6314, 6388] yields 0.16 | 29.5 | 26.4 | 32.8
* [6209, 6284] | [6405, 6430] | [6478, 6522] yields -0.10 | 20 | 38.9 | 42.8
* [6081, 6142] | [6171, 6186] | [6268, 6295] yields 0.22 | 30.9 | 22.9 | 23.6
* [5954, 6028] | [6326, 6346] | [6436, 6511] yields 0.11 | 24.2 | 32.8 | 41.2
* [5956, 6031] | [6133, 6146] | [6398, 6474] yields -0.13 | 24.4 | 33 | 39.2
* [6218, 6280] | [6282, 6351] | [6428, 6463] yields -0.12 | 19.6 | 29.5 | 39.4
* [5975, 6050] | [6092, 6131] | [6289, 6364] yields -0.11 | 26.1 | 30.5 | 30.8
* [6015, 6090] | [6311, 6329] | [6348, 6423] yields 0.10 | 28.8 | 30.5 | 34.7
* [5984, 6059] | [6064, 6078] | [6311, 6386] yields -0.06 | 27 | 29.5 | 32.7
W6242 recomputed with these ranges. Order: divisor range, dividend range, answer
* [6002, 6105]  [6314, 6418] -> 1.17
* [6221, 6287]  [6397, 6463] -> 1.92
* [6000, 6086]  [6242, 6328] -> 0.87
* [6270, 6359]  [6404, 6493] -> 1.38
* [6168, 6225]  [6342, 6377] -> 1.64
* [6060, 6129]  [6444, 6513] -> 1.37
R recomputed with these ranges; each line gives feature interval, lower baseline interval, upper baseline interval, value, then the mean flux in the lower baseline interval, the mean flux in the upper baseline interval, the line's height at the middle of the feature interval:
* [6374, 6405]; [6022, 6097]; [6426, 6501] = 4.84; 29.4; 40.4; 38.4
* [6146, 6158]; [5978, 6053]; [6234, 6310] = -3.94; 26.4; 22.5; 24.3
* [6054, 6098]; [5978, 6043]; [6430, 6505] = -3.67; 25.9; 40.6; 28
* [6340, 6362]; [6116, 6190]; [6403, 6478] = 0.84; 27.4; 39.7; 35.9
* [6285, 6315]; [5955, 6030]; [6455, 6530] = 7.90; 24.3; 42.8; 35.7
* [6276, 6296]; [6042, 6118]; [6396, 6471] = 6.34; 30.4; 38.9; 35.3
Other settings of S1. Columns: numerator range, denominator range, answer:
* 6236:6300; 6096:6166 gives 0.76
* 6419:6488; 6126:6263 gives 1.91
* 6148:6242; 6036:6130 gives 0.74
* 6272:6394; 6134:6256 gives 1.40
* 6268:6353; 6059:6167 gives 1.01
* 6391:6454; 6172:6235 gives 2.00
